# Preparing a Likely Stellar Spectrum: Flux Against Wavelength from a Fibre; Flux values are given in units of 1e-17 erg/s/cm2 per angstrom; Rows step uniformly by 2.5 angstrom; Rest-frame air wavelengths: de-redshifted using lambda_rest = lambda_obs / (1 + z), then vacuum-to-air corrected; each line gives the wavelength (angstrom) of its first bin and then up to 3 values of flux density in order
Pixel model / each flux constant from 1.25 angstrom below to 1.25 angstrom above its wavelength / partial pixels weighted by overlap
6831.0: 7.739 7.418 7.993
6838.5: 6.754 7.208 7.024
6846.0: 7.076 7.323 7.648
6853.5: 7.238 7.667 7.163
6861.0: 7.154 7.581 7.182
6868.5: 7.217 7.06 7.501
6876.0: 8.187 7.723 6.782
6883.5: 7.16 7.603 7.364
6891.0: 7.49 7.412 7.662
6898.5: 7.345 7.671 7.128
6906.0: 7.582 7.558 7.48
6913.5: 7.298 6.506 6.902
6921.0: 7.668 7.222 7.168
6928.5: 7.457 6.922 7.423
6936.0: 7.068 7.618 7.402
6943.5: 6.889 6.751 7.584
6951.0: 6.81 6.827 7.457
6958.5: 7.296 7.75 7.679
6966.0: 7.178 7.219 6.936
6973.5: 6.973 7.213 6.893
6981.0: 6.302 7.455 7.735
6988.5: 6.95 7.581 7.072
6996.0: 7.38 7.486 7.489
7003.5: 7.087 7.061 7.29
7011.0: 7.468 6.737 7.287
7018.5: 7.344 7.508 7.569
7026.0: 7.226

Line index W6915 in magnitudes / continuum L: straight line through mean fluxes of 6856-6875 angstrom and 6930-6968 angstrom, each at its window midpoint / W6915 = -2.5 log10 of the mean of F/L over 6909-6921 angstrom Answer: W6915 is 0.02 mag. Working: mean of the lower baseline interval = 7.3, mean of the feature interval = 7.14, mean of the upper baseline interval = 7.25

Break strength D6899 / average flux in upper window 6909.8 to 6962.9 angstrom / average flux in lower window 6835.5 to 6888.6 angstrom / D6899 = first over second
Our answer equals 0.98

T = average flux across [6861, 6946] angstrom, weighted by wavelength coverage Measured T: 7.33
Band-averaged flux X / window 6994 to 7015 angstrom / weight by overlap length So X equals 7.24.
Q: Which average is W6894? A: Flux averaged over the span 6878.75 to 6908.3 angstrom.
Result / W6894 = 7.4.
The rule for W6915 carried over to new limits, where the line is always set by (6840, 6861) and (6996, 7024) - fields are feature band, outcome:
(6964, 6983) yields 0.044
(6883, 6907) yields -0.023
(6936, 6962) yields 0.010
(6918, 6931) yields 0.003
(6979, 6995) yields 0.019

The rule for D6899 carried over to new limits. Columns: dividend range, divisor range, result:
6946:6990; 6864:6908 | 0.97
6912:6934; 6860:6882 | 0.97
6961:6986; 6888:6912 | 0.96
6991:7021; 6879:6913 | 0.98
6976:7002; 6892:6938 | 0.99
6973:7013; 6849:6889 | 0.98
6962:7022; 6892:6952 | 0.99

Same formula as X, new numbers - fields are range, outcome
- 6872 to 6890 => 7.47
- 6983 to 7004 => 7.37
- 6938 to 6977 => 7.22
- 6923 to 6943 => 7.27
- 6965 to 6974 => 7.08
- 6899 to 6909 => 7.47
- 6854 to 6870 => 7.32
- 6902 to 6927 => 7.26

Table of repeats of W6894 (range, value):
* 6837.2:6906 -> 7.35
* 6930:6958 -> 7.16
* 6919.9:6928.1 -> 7.36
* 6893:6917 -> 7.37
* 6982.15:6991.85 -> 7.41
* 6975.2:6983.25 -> 6.86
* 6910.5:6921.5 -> 7.12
